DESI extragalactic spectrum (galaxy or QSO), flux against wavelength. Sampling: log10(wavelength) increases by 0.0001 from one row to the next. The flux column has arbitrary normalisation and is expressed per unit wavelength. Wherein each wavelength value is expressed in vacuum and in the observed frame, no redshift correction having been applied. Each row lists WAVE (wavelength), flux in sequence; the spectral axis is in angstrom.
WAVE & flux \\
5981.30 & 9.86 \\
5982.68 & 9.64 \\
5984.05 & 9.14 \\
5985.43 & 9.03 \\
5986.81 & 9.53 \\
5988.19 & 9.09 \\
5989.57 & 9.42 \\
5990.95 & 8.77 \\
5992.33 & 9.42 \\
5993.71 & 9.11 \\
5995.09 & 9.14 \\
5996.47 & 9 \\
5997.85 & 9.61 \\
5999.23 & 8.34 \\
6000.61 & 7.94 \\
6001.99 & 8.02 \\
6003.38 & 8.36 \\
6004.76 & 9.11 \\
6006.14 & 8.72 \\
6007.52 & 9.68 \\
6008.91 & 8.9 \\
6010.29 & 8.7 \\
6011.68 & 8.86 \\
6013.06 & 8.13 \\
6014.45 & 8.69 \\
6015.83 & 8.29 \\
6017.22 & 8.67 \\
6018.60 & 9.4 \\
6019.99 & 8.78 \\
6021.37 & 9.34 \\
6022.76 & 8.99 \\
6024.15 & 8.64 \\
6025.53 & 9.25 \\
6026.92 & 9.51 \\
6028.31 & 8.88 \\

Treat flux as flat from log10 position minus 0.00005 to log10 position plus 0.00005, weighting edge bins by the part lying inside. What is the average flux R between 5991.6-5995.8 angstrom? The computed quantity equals 9.22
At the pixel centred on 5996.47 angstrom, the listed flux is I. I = 9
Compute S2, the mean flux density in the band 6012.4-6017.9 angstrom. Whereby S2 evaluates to 8.44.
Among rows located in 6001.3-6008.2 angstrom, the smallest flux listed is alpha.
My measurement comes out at 8.02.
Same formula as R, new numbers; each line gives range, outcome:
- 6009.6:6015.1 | 8.59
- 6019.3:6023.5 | 9.03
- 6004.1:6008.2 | 9.18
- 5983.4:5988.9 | 9.19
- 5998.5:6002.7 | 8.11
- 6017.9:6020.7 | 9.12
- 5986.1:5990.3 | 9.33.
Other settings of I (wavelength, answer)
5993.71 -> 9.11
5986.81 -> 9.53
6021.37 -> 9.34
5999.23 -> 8.34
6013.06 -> 8.13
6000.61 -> 7.94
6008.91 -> 8.9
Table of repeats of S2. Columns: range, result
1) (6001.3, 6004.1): 8.19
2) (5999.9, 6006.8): 8.43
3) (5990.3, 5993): 9.1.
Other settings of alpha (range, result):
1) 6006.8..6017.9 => 8.13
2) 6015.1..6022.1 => 8.29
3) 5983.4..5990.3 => 9.03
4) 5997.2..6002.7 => 7.94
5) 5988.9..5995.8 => 8.77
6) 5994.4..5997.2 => 9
